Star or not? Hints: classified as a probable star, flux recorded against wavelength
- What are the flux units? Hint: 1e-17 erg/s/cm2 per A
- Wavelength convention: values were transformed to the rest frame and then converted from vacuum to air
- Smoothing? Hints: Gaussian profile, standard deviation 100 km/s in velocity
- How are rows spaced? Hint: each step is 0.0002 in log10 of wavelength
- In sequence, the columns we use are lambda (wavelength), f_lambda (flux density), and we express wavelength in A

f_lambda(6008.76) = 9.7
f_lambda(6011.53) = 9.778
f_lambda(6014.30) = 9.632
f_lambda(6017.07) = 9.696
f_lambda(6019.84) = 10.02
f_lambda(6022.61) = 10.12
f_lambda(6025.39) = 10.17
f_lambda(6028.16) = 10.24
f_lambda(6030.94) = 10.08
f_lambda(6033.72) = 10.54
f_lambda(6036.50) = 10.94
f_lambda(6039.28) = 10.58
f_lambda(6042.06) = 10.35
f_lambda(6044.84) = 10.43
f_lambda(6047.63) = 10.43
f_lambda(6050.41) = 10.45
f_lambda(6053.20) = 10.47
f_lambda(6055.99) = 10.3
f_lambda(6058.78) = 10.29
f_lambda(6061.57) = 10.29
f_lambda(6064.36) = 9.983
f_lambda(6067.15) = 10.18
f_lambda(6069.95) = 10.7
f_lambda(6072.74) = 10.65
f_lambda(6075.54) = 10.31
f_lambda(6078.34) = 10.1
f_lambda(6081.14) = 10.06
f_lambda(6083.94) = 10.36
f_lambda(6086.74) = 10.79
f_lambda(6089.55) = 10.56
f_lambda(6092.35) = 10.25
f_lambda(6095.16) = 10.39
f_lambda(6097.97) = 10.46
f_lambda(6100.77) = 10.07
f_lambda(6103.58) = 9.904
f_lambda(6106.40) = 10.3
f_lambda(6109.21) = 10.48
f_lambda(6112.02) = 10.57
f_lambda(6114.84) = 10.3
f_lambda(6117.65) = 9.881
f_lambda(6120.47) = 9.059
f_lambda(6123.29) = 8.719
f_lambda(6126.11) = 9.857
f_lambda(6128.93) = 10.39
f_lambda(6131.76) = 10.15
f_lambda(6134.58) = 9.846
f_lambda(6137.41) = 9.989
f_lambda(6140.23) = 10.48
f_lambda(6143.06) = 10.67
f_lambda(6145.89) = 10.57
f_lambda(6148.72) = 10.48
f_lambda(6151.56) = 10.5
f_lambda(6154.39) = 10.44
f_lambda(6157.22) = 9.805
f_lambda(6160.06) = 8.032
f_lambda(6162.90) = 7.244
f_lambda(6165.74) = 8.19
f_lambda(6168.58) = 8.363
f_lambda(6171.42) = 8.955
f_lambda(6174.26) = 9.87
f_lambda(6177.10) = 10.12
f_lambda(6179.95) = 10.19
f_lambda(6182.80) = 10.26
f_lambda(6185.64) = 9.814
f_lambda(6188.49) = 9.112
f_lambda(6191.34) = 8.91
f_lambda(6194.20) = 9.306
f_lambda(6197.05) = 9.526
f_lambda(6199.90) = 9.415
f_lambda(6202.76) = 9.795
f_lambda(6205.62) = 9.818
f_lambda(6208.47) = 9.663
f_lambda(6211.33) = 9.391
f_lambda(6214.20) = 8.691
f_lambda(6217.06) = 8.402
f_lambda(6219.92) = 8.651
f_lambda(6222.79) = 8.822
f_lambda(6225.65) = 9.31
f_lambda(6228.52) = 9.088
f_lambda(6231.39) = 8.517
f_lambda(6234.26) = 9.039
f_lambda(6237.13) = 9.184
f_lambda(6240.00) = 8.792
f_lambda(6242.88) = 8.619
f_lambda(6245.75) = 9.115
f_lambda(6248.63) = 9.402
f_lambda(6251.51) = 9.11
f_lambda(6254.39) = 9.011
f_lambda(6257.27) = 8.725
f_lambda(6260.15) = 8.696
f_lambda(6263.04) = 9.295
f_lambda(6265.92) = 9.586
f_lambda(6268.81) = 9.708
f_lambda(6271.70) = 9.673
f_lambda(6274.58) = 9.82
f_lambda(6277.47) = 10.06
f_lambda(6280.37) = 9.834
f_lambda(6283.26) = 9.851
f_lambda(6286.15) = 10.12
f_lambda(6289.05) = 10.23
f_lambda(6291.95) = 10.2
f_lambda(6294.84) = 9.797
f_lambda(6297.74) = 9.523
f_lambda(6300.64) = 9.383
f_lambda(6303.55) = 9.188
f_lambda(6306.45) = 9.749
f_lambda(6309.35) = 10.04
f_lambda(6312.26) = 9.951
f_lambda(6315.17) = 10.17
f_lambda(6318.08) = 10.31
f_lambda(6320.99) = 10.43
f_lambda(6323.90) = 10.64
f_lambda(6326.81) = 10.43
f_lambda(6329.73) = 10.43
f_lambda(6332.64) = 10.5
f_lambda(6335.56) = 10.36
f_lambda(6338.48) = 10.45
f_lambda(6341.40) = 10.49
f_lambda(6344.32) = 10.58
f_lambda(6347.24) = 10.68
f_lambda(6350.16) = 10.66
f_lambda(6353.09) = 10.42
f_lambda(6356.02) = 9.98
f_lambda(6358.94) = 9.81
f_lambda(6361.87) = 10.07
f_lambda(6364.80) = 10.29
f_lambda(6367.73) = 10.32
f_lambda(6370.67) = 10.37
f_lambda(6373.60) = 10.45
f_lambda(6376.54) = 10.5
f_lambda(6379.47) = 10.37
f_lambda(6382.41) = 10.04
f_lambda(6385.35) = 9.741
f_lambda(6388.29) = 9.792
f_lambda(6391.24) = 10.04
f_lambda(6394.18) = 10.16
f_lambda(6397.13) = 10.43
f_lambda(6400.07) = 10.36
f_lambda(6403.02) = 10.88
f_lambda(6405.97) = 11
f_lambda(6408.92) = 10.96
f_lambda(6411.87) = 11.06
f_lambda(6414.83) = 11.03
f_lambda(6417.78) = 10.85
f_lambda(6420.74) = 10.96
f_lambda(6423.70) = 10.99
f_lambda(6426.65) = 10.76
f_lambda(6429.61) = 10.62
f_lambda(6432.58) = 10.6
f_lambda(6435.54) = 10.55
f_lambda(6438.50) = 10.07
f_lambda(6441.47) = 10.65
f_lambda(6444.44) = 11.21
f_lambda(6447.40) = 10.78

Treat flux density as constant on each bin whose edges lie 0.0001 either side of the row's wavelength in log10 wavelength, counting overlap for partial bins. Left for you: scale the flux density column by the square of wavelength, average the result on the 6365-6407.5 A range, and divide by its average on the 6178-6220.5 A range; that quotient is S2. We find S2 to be 1.16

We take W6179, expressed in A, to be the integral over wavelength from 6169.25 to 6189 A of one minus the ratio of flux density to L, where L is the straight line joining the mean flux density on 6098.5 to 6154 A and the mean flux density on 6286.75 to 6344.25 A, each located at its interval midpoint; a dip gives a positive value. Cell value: 0.8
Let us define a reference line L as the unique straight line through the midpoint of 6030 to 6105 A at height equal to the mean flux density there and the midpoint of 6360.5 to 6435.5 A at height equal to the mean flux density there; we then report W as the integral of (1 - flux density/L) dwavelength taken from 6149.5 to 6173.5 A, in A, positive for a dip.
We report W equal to 3.23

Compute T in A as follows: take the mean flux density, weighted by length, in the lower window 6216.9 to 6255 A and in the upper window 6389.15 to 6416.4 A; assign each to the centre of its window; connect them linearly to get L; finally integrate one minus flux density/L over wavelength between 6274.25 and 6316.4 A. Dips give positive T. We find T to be -1.4 A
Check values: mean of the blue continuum 8.95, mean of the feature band 9.86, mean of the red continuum 10.6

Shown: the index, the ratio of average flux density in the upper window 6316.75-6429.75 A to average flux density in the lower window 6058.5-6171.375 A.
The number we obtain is 1.05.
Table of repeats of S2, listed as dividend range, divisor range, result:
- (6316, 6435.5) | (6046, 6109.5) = 1.12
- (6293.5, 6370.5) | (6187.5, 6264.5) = 1.16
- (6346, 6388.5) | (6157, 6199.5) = 1.19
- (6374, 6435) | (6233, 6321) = 1.15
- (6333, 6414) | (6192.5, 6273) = 1.19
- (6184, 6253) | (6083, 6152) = 0.93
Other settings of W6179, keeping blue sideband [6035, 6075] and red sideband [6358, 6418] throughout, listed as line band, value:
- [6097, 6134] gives 1.5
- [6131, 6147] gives 0.2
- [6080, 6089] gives 0.0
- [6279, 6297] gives 0.7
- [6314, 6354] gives -0.2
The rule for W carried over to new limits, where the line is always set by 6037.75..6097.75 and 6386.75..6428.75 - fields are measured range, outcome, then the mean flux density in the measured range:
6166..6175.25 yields 1.4 A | 8.92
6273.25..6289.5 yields 0.9 A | 9.97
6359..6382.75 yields 0.8 A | 10.3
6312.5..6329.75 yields 0.4 A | 10.4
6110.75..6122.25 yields 0.6 A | 9.9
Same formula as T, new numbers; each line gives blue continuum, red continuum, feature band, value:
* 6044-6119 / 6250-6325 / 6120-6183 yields 2.9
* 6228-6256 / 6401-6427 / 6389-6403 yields 0.6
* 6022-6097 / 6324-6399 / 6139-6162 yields 0.7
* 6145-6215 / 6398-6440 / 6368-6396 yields 1.0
